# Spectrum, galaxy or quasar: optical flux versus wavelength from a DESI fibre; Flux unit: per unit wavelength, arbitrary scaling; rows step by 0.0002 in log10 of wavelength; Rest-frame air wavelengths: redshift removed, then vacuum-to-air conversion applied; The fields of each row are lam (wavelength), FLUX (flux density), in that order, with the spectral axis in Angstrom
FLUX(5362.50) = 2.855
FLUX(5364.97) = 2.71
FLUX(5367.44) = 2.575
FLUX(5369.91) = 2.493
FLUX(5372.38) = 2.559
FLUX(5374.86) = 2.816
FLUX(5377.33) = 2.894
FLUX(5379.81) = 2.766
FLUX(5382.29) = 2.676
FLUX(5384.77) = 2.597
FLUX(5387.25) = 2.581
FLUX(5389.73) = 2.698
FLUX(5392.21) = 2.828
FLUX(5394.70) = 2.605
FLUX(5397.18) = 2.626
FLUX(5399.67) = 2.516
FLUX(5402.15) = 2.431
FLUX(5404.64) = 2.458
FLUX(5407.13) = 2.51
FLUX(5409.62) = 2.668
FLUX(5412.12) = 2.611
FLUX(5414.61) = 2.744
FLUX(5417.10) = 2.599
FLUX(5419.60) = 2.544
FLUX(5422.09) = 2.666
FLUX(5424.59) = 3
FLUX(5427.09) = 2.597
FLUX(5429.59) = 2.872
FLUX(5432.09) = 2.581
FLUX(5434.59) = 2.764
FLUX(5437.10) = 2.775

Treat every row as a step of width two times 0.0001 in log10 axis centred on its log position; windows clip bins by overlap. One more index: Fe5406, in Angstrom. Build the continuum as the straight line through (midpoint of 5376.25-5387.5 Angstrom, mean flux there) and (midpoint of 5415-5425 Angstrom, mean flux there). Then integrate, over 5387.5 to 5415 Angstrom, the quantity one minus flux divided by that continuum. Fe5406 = 0.94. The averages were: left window 2.71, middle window 2.6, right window 2.68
